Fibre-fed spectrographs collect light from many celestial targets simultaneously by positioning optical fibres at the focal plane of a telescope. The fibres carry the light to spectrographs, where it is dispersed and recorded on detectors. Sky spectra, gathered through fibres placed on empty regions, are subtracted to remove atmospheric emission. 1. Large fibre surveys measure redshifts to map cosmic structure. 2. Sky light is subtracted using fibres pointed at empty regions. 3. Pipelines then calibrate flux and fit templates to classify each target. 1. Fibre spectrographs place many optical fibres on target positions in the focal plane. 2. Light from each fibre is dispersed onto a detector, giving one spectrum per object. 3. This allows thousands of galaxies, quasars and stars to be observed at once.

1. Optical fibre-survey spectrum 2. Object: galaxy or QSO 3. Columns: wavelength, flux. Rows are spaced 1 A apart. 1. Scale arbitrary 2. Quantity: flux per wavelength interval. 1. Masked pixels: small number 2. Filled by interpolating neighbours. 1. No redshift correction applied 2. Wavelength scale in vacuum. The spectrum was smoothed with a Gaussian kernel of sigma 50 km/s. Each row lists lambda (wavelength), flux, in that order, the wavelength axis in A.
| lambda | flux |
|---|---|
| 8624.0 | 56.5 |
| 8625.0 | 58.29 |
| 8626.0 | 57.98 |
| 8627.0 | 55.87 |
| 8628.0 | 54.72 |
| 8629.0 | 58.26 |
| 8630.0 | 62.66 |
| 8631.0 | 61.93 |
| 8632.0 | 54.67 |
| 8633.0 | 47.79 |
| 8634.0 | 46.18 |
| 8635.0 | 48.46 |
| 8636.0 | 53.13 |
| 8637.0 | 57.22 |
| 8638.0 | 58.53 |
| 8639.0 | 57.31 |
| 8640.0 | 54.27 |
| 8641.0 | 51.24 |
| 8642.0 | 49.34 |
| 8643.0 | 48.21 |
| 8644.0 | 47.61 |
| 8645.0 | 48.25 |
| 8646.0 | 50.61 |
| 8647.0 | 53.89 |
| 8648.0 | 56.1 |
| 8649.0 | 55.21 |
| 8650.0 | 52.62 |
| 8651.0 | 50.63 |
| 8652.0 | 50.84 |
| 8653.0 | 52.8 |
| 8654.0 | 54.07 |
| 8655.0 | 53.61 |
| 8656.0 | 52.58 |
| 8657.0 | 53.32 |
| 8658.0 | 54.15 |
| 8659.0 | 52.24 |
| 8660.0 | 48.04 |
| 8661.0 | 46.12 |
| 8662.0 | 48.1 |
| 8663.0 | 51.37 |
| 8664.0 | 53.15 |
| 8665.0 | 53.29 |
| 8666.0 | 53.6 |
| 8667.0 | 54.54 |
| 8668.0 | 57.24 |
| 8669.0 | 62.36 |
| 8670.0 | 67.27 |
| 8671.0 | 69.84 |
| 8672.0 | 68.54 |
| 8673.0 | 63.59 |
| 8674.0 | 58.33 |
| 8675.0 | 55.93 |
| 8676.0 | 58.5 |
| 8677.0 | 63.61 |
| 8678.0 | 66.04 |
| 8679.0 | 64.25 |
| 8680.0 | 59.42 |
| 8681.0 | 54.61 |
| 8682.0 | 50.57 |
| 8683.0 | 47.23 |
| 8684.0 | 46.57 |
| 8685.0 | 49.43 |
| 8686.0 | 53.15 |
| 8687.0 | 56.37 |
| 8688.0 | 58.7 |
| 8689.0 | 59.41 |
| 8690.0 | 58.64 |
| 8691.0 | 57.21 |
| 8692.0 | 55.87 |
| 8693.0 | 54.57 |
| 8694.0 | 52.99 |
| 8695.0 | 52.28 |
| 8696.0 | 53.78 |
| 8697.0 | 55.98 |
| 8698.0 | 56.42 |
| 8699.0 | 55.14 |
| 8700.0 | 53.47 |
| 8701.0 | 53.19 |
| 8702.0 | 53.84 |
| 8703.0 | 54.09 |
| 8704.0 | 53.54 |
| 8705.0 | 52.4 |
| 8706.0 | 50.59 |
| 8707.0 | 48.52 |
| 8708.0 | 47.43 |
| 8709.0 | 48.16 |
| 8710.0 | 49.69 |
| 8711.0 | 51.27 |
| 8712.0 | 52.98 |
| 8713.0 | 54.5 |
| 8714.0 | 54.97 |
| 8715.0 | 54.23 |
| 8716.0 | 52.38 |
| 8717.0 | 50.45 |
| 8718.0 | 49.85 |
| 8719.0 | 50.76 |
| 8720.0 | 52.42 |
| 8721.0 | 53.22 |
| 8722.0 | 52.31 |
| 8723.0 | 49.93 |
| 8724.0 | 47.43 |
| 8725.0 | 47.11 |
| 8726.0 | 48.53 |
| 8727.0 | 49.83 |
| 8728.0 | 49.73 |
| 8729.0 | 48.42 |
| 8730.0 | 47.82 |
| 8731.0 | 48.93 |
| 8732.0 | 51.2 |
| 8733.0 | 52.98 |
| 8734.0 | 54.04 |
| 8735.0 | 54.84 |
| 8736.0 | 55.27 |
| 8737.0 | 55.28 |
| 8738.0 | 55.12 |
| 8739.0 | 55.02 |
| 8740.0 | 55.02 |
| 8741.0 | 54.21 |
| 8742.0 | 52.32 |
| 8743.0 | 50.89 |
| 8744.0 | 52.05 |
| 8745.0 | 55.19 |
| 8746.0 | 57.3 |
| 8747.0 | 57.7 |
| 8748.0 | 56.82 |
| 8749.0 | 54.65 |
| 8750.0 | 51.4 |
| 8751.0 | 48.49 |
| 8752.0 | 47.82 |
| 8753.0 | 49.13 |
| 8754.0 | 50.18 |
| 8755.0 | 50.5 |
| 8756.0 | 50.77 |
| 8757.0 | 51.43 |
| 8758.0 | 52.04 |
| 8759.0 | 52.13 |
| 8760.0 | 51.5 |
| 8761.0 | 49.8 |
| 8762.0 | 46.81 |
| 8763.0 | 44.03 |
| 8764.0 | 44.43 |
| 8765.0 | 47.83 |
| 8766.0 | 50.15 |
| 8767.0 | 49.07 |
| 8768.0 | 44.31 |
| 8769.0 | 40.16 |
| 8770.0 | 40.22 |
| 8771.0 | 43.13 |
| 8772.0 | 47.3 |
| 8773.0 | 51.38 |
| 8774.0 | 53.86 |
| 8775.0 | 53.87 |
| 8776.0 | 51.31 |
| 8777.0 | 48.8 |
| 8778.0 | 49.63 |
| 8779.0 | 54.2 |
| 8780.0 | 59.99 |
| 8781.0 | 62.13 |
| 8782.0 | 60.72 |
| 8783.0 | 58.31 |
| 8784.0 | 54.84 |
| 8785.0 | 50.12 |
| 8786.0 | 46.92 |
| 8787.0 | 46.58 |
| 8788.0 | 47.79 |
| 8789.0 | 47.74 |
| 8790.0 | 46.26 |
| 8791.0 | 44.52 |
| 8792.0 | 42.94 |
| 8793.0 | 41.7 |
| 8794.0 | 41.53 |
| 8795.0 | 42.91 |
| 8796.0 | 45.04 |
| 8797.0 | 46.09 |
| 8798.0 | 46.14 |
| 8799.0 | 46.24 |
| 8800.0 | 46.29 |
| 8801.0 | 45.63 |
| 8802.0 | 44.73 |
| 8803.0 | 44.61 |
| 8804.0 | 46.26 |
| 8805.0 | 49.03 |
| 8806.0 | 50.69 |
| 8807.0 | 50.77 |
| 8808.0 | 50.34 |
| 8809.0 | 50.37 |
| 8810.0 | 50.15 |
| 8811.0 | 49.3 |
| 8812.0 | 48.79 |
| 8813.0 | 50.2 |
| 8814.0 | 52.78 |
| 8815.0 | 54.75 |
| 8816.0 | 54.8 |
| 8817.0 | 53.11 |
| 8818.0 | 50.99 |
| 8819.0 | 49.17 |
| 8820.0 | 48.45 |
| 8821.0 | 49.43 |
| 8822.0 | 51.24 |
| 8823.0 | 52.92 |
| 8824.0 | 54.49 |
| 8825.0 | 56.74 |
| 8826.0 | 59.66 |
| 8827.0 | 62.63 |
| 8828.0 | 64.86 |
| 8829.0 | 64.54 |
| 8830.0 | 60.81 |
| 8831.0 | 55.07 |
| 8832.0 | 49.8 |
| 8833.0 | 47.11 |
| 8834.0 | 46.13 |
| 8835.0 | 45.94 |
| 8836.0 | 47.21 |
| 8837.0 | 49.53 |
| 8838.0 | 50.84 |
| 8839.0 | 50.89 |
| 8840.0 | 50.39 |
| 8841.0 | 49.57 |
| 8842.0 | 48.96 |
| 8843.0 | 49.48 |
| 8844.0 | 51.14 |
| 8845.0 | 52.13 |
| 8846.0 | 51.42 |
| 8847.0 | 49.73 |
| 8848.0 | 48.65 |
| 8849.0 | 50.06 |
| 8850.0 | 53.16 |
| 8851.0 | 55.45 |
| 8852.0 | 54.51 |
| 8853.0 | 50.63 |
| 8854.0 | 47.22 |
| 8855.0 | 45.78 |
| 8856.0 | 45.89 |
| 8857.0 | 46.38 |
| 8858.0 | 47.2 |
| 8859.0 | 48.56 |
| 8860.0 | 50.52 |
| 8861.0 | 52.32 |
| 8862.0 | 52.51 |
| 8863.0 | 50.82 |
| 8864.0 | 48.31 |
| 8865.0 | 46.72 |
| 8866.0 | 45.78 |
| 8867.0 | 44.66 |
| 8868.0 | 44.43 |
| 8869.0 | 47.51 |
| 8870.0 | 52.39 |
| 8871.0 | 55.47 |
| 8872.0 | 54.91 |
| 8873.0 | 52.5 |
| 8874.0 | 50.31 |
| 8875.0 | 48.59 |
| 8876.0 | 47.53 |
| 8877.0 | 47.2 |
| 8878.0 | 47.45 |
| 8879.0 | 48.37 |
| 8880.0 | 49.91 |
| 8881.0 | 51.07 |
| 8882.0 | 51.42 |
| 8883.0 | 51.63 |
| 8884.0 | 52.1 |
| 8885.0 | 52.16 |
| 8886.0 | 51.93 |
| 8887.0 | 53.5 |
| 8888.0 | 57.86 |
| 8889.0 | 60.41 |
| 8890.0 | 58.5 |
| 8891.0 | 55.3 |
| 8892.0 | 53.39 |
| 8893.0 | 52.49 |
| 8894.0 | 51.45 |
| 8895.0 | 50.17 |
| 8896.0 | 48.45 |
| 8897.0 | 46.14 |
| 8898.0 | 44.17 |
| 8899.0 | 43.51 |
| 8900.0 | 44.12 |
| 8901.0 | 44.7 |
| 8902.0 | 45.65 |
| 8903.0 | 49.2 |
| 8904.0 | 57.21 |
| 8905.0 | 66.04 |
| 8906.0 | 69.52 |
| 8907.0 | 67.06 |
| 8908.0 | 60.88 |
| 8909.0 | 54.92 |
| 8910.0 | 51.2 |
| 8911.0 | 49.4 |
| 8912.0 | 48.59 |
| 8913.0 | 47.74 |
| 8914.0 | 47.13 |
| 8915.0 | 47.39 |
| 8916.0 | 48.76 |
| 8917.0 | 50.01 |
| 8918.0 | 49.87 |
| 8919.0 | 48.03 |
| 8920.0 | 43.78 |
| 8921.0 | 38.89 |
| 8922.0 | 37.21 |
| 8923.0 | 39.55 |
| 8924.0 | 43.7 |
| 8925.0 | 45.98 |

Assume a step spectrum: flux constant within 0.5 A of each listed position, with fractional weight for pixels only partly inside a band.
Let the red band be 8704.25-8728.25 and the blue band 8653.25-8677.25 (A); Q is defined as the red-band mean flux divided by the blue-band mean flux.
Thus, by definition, 0.90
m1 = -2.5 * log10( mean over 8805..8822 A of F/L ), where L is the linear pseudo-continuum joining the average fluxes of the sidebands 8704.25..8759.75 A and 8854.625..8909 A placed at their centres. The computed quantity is 0.01 mag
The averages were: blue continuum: 51.8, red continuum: 51.2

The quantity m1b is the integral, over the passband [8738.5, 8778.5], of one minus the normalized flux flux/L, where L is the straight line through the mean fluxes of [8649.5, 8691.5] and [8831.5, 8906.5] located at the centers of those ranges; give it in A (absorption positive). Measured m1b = 2.3 A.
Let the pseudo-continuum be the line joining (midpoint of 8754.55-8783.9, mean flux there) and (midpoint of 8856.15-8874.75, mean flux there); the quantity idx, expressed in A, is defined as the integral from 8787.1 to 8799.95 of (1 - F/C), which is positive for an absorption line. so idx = 1.3 A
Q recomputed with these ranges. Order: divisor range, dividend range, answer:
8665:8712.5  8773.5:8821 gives 0.89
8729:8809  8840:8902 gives 1.00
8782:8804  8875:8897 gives 1.11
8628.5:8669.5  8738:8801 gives 0.94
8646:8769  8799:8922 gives 0.96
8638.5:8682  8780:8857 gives 0.91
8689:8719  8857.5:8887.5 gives 0.94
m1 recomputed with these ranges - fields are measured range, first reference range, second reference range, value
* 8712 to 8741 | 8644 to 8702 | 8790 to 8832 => 0.03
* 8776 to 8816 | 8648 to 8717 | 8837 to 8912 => 0.07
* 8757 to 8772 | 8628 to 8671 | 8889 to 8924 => 0.11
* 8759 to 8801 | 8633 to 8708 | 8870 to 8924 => 0.09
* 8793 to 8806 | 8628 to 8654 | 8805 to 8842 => 0.15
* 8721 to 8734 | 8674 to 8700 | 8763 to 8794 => 0.06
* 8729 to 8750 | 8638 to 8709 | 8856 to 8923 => -0.01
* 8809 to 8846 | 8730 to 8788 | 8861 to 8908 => -0.02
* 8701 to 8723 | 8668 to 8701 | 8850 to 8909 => 0.10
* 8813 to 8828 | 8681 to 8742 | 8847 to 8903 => -0.06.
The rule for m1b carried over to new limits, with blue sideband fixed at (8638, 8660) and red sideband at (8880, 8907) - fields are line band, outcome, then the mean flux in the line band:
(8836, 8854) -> 0.62 A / 50.8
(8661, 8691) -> -2.74 A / 57.2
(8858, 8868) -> 0.76 A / 48.6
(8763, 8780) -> 1.35 A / 48.3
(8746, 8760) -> 0.14 A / 52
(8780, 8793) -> 0.44 A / 50.7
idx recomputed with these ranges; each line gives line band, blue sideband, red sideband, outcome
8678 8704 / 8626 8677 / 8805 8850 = -0.4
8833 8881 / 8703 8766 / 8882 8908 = 3.0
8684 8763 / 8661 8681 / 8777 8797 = 3.3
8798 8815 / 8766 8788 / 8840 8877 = 0.6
